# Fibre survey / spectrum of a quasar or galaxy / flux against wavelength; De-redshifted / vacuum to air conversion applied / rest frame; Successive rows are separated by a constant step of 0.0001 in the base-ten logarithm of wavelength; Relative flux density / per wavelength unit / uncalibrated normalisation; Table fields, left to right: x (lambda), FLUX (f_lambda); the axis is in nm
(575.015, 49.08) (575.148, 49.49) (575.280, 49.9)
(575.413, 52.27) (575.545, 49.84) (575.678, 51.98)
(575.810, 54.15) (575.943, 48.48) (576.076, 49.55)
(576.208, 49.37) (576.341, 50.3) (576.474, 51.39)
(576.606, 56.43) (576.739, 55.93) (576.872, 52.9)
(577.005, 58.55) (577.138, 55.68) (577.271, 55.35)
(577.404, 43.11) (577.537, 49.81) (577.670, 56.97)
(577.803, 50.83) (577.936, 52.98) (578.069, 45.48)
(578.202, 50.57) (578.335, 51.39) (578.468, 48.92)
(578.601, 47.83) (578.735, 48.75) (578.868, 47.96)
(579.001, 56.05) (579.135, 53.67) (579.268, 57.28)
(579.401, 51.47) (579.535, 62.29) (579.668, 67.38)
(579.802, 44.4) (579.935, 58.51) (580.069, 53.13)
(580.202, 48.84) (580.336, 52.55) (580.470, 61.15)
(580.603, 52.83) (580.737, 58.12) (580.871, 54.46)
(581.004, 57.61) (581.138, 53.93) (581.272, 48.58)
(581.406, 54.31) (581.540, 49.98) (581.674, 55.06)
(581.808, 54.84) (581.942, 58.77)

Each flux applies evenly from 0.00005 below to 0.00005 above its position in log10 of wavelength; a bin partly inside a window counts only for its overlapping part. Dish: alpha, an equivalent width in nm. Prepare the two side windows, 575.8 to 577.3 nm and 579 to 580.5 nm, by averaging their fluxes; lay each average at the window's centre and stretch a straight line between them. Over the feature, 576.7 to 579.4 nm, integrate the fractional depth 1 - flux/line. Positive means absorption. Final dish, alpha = 0.11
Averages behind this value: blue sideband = 53.1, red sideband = 55.4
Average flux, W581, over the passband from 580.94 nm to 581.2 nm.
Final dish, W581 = 55.7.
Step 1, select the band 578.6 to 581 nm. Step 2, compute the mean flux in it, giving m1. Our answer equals 54.5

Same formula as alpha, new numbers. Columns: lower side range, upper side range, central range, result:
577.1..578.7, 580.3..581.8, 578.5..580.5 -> -0.05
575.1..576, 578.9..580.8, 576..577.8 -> -0.01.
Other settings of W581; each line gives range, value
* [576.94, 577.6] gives 52.5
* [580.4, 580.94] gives 56.7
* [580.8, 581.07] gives 56.2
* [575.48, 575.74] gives 50.8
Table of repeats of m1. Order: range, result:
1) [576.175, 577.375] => 53.7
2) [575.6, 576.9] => 52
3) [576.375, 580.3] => 52.9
